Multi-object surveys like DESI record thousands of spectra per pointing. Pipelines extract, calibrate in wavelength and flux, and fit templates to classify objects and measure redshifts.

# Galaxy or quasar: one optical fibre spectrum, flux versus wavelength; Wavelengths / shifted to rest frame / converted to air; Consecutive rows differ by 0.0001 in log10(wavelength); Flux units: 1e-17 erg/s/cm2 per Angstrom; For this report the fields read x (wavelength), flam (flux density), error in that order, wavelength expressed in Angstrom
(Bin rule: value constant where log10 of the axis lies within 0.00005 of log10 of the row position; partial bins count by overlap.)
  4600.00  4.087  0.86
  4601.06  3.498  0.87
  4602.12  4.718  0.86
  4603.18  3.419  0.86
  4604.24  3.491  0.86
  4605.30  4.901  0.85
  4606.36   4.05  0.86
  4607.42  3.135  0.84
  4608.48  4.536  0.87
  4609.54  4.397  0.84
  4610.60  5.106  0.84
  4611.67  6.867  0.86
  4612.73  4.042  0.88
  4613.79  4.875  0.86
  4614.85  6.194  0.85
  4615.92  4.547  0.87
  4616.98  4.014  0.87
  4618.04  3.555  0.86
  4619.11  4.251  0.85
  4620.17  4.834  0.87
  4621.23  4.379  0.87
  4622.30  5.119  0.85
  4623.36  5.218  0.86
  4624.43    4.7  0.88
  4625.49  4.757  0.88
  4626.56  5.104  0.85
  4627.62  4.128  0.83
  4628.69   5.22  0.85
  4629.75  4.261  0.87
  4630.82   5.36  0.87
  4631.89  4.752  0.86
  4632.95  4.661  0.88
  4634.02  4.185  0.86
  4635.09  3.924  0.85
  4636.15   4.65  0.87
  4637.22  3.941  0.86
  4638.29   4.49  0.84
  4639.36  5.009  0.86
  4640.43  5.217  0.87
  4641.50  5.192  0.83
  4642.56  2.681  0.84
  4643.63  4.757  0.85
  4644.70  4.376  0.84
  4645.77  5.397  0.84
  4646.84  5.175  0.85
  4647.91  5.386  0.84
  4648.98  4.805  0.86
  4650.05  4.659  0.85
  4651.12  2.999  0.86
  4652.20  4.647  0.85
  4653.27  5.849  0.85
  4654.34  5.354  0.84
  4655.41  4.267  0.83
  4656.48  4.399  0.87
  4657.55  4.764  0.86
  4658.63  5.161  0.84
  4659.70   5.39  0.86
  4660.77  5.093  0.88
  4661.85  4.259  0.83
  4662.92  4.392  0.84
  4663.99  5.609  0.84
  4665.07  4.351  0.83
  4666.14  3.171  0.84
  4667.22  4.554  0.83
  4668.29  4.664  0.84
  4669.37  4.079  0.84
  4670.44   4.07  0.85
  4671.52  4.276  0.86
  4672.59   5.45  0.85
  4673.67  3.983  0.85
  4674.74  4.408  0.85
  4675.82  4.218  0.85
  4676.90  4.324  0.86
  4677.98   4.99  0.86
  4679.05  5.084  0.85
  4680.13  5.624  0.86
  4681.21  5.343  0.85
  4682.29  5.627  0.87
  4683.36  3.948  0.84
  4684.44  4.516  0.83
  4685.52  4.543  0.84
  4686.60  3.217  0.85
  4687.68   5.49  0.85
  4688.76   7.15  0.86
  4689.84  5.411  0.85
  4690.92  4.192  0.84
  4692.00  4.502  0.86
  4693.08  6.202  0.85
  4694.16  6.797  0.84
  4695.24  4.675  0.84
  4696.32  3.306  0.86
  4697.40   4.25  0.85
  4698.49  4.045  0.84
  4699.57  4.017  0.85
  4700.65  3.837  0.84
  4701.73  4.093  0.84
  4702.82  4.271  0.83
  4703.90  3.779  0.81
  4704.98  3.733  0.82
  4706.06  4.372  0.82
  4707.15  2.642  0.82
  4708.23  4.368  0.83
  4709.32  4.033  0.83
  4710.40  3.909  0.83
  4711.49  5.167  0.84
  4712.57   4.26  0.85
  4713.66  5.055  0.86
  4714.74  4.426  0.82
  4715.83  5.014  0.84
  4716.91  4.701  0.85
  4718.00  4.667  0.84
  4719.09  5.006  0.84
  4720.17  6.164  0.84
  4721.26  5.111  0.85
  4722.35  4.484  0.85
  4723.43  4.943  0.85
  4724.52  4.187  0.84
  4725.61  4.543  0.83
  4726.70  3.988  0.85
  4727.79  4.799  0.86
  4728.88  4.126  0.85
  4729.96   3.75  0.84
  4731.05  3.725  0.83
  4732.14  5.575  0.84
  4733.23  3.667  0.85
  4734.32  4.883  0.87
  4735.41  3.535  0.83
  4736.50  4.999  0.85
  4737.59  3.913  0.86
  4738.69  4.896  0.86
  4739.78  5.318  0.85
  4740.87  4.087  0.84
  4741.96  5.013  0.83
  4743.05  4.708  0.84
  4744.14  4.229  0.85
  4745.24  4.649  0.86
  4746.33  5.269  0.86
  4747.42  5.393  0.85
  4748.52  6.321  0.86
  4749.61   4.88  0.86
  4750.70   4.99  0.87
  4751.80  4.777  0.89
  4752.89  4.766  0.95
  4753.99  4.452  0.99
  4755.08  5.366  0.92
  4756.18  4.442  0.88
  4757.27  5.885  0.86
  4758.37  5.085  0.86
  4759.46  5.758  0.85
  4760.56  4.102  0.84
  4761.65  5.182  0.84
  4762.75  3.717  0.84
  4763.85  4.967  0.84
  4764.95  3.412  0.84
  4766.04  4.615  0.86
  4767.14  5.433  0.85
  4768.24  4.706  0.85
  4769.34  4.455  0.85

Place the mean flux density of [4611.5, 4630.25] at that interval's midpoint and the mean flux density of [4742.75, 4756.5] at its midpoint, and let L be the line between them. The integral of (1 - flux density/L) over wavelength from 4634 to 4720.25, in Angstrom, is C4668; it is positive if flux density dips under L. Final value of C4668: 4.0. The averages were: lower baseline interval 4.74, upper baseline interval 4.95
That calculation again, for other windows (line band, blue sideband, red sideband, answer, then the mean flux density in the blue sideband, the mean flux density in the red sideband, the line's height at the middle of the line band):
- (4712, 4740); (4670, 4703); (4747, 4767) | 1.3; 4.71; 4.9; 4.82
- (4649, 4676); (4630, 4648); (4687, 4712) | 0.1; 4.63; 4.52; 4.59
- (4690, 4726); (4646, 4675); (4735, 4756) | 1.7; 4.65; 4.82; 4.74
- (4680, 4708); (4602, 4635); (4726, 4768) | 0.5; 4.6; 4.7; 4.66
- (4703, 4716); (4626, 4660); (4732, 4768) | 1.5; 4.69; 4.79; 4.75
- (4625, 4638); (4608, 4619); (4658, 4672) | 0.4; 4.79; 4.54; 4.7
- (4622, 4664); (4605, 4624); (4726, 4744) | -1.0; 4.66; 4.43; 4.61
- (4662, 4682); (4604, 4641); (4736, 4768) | 0.5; 4.63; 4.85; 4.72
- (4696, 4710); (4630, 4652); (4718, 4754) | 2.2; 4.58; 4.7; 4.66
